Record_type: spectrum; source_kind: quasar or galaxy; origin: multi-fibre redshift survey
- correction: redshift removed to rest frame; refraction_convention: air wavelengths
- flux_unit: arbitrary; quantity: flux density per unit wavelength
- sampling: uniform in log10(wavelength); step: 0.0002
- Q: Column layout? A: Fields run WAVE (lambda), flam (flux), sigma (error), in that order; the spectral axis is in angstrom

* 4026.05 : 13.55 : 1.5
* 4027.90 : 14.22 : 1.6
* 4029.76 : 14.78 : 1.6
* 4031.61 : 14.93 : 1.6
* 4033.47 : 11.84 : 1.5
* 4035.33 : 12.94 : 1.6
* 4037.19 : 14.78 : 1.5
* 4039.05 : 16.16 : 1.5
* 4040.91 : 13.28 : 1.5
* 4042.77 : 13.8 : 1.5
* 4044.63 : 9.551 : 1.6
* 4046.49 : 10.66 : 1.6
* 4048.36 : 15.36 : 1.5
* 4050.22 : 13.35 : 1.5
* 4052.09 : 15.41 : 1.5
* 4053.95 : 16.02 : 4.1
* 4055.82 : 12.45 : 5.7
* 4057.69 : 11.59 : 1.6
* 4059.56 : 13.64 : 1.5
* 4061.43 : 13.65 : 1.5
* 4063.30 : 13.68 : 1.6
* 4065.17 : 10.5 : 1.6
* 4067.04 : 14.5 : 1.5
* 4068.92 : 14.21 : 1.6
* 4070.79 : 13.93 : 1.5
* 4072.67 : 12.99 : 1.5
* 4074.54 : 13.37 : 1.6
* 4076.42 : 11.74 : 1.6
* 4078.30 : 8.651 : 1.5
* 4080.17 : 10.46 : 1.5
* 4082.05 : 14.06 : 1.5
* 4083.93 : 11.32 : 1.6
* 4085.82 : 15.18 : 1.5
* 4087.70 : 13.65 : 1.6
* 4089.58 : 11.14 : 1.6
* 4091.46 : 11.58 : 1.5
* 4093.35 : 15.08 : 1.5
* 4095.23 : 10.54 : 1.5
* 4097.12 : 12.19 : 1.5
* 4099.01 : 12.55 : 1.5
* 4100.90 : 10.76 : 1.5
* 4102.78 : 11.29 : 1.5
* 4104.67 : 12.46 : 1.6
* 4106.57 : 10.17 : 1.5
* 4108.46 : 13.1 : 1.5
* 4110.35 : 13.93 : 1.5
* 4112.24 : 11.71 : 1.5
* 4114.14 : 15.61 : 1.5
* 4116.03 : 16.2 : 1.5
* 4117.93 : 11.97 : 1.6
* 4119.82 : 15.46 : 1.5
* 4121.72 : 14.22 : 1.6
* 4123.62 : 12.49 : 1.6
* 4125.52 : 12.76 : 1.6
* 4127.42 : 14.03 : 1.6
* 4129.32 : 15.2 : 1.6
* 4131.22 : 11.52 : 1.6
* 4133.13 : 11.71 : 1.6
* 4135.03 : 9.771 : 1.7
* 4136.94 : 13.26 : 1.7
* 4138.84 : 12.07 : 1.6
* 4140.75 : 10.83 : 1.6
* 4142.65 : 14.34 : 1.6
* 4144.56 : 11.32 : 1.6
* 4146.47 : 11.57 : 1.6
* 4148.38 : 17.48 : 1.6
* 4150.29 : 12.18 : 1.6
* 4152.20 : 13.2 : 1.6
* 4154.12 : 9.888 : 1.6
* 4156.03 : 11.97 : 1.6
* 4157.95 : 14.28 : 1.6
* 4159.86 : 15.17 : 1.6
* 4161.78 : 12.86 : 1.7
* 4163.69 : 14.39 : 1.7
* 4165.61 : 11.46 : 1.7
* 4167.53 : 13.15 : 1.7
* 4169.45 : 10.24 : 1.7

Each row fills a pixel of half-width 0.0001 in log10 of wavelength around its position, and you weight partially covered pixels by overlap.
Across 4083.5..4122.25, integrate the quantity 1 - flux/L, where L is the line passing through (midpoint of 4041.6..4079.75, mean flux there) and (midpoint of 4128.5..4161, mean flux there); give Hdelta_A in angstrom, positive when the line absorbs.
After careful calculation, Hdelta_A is -0.2 angstrom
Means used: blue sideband 12.9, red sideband 12.7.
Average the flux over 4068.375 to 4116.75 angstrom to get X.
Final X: 12.6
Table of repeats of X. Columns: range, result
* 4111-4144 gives 13.1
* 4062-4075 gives 13.3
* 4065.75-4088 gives 12.8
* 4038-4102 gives 12.9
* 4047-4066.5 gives 13.5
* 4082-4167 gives 12.8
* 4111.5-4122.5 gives 14.2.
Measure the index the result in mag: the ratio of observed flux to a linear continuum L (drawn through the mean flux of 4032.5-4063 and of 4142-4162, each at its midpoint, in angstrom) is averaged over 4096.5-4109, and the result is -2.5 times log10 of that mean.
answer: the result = 0.13 mag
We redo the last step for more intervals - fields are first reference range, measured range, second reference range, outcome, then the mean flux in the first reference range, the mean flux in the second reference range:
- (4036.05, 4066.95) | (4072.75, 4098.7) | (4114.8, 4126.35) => 0.117 mag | 13.4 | 13.9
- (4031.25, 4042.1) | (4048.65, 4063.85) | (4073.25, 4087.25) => -0.052 mag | 13.9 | 12.2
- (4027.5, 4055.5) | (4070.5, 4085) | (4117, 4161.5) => 0.123 mag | 13.8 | 12.9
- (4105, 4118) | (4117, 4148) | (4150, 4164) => 0.033 mag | 13.3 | 13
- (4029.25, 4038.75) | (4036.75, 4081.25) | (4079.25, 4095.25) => 0.026 mag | 14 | 12.7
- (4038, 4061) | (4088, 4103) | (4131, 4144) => 0.058 mag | 13.5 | 11.9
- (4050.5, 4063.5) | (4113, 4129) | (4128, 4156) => -0.107 mag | 13.8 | 12.5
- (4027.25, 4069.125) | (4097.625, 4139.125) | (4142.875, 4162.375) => 0.030 mag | 13.5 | 13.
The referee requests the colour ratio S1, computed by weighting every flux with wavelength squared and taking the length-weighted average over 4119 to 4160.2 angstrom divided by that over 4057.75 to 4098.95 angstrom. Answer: 1.1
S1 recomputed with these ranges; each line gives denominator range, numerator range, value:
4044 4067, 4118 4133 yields 1.06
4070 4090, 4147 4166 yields 1.11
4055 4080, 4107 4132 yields 1.11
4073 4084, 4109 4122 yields 1.23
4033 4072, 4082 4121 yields 0.98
